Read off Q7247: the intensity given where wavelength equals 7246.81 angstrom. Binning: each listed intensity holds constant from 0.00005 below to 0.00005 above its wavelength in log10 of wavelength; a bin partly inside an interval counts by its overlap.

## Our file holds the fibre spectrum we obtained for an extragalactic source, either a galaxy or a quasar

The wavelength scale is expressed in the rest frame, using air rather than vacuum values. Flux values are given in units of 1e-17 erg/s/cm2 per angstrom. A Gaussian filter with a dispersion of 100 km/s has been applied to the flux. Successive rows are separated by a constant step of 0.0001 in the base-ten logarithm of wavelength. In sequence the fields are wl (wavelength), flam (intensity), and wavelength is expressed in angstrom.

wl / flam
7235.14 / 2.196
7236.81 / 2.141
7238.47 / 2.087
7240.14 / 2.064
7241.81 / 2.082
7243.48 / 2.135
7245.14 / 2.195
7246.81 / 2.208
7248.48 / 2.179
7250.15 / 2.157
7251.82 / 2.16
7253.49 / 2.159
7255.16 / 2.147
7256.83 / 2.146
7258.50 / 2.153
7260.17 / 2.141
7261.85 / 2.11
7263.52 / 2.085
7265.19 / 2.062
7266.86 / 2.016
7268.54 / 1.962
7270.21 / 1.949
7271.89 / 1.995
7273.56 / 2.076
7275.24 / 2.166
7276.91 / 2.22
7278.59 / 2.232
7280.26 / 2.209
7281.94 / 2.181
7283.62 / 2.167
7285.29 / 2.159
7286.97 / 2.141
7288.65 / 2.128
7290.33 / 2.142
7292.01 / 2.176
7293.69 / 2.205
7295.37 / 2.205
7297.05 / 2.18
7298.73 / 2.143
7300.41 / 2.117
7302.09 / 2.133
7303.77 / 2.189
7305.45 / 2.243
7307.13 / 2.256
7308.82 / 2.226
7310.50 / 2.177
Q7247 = 2.208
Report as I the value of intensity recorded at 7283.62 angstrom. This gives 2.167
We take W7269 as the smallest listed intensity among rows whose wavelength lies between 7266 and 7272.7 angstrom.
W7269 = 1.949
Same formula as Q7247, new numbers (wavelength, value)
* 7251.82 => 2.16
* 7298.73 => 2.143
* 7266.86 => 2.016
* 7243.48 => 2.135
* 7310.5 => 2.177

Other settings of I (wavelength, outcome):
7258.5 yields 2.153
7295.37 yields 2.205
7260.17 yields 2.141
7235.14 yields 2.196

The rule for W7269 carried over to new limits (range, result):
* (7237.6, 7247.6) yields 2.064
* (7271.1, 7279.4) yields 1.995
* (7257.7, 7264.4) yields 2.085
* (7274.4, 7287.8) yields 2.141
